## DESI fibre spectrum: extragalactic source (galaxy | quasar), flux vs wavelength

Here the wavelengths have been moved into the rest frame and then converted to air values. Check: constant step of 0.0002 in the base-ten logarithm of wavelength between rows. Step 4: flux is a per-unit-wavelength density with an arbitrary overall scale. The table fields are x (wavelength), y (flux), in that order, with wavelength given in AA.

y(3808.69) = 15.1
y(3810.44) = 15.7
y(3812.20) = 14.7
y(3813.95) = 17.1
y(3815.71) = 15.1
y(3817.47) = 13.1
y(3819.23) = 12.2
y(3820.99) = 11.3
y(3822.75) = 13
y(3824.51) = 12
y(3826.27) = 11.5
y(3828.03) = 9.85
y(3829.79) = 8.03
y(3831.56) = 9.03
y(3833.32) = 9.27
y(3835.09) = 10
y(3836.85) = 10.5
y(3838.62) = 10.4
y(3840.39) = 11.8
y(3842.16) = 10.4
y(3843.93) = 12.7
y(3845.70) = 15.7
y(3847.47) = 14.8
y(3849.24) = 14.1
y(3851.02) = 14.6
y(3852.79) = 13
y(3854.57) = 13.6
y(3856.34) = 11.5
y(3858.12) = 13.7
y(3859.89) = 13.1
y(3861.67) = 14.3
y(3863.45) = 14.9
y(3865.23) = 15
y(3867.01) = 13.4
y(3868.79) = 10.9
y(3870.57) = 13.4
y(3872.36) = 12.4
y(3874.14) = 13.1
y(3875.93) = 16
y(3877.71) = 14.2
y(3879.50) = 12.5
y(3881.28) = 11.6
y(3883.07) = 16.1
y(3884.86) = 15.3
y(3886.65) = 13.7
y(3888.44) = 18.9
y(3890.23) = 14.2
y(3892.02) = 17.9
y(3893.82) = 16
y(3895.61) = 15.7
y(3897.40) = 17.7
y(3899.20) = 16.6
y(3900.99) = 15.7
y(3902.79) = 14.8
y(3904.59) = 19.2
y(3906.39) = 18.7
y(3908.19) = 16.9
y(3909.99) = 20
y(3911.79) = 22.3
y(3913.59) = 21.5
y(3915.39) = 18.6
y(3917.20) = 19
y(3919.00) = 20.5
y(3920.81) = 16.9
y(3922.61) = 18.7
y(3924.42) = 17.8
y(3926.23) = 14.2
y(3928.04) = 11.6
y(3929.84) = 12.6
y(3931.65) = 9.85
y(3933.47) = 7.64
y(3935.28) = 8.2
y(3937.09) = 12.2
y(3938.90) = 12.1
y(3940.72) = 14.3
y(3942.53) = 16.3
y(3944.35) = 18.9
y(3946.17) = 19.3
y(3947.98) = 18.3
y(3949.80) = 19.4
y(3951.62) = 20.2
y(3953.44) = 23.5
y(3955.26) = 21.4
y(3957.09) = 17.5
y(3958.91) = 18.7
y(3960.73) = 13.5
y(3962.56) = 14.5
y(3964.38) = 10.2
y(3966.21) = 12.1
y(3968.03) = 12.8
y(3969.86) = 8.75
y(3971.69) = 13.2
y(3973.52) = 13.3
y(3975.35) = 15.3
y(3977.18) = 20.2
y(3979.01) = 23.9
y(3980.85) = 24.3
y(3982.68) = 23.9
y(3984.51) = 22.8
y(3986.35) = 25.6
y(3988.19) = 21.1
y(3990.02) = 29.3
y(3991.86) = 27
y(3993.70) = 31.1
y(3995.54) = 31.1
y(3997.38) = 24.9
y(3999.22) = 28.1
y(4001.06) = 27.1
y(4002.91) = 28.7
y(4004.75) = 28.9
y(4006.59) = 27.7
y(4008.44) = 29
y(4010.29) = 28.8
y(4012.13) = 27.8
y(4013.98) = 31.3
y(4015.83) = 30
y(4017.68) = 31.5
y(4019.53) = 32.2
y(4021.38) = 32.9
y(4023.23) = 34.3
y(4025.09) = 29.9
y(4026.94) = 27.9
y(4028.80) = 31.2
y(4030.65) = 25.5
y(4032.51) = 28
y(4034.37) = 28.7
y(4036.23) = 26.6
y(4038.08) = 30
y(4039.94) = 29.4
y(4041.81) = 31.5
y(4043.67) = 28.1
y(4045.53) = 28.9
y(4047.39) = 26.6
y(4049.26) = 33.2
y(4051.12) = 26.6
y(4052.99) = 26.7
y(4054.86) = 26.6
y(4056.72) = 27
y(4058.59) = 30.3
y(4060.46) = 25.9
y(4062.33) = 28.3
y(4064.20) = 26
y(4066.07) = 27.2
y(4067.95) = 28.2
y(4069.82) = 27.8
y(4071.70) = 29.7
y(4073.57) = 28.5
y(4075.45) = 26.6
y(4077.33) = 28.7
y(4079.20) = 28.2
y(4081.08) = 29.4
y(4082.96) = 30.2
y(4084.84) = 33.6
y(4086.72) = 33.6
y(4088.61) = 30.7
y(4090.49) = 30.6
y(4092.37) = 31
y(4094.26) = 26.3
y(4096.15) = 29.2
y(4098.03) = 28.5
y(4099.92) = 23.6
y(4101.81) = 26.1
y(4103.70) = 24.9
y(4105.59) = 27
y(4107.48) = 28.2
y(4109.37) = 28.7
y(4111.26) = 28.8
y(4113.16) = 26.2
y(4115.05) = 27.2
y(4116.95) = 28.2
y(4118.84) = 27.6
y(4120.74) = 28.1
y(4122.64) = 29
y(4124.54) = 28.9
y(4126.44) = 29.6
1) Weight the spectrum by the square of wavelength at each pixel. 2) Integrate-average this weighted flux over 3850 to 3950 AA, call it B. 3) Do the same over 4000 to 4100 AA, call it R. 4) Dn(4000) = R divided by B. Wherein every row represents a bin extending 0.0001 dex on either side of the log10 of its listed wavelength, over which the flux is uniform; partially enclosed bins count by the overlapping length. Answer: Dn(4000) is 2.0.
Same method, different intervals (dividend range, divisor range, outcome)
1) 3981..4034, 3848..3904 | 2.10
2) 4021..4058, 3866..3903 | 2.12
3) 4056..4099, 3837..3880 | 2.44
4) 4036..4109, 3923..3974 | 2.05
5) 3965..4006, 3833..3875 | 1.87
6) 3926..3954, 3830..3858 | 1.29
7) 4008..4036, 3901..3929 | 1.76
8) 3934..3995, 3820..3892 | 1.50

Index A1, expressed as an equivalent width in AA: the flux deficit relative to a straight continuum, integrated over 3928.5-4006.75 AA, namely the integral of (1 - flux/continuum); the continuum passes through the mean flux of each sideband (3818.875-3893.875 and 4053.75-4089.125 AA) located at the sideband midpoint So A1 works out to 8.2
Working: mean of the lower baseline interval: 13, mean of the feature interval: 19.2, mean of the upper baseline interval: 28.7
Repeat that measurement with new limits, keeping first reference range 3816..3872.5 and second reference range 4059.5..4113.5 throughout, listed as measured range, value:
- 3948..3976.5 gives 6.1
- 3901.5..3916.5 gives -2.1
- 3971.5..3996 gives -1.7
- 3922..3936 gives 4.2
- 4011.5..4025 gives -4.3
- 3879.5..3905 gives -0.4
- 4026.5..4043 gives -2.5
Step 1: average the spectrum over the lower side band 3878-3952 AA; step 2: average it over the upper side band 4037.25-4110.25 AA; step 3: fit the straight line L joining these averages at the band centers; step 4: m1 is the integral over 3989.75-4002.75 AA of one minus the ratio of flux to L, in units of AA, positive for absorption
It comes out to -3.4 AA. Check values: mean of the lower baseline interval 16.1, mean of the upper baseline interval 28.5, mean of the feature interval 28.3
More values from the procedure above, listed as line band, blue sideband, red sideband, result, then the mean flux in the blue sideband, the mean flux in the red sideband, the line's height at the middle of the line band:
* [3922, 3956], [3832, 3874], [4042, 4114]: 5.9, 12.7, 28.3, 18.7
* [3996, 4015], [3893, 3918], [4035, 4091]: -2.6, 18.1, 28.8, 24.9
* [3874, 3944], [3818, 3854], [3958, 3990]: -4.2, 11.7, 17.7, 14.9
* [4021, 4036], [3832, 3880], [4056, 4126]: -3.3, 12.9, 28.3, 24.2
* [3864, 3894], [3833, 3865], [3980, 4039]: 2.6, 12.8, 28.4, 15.7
